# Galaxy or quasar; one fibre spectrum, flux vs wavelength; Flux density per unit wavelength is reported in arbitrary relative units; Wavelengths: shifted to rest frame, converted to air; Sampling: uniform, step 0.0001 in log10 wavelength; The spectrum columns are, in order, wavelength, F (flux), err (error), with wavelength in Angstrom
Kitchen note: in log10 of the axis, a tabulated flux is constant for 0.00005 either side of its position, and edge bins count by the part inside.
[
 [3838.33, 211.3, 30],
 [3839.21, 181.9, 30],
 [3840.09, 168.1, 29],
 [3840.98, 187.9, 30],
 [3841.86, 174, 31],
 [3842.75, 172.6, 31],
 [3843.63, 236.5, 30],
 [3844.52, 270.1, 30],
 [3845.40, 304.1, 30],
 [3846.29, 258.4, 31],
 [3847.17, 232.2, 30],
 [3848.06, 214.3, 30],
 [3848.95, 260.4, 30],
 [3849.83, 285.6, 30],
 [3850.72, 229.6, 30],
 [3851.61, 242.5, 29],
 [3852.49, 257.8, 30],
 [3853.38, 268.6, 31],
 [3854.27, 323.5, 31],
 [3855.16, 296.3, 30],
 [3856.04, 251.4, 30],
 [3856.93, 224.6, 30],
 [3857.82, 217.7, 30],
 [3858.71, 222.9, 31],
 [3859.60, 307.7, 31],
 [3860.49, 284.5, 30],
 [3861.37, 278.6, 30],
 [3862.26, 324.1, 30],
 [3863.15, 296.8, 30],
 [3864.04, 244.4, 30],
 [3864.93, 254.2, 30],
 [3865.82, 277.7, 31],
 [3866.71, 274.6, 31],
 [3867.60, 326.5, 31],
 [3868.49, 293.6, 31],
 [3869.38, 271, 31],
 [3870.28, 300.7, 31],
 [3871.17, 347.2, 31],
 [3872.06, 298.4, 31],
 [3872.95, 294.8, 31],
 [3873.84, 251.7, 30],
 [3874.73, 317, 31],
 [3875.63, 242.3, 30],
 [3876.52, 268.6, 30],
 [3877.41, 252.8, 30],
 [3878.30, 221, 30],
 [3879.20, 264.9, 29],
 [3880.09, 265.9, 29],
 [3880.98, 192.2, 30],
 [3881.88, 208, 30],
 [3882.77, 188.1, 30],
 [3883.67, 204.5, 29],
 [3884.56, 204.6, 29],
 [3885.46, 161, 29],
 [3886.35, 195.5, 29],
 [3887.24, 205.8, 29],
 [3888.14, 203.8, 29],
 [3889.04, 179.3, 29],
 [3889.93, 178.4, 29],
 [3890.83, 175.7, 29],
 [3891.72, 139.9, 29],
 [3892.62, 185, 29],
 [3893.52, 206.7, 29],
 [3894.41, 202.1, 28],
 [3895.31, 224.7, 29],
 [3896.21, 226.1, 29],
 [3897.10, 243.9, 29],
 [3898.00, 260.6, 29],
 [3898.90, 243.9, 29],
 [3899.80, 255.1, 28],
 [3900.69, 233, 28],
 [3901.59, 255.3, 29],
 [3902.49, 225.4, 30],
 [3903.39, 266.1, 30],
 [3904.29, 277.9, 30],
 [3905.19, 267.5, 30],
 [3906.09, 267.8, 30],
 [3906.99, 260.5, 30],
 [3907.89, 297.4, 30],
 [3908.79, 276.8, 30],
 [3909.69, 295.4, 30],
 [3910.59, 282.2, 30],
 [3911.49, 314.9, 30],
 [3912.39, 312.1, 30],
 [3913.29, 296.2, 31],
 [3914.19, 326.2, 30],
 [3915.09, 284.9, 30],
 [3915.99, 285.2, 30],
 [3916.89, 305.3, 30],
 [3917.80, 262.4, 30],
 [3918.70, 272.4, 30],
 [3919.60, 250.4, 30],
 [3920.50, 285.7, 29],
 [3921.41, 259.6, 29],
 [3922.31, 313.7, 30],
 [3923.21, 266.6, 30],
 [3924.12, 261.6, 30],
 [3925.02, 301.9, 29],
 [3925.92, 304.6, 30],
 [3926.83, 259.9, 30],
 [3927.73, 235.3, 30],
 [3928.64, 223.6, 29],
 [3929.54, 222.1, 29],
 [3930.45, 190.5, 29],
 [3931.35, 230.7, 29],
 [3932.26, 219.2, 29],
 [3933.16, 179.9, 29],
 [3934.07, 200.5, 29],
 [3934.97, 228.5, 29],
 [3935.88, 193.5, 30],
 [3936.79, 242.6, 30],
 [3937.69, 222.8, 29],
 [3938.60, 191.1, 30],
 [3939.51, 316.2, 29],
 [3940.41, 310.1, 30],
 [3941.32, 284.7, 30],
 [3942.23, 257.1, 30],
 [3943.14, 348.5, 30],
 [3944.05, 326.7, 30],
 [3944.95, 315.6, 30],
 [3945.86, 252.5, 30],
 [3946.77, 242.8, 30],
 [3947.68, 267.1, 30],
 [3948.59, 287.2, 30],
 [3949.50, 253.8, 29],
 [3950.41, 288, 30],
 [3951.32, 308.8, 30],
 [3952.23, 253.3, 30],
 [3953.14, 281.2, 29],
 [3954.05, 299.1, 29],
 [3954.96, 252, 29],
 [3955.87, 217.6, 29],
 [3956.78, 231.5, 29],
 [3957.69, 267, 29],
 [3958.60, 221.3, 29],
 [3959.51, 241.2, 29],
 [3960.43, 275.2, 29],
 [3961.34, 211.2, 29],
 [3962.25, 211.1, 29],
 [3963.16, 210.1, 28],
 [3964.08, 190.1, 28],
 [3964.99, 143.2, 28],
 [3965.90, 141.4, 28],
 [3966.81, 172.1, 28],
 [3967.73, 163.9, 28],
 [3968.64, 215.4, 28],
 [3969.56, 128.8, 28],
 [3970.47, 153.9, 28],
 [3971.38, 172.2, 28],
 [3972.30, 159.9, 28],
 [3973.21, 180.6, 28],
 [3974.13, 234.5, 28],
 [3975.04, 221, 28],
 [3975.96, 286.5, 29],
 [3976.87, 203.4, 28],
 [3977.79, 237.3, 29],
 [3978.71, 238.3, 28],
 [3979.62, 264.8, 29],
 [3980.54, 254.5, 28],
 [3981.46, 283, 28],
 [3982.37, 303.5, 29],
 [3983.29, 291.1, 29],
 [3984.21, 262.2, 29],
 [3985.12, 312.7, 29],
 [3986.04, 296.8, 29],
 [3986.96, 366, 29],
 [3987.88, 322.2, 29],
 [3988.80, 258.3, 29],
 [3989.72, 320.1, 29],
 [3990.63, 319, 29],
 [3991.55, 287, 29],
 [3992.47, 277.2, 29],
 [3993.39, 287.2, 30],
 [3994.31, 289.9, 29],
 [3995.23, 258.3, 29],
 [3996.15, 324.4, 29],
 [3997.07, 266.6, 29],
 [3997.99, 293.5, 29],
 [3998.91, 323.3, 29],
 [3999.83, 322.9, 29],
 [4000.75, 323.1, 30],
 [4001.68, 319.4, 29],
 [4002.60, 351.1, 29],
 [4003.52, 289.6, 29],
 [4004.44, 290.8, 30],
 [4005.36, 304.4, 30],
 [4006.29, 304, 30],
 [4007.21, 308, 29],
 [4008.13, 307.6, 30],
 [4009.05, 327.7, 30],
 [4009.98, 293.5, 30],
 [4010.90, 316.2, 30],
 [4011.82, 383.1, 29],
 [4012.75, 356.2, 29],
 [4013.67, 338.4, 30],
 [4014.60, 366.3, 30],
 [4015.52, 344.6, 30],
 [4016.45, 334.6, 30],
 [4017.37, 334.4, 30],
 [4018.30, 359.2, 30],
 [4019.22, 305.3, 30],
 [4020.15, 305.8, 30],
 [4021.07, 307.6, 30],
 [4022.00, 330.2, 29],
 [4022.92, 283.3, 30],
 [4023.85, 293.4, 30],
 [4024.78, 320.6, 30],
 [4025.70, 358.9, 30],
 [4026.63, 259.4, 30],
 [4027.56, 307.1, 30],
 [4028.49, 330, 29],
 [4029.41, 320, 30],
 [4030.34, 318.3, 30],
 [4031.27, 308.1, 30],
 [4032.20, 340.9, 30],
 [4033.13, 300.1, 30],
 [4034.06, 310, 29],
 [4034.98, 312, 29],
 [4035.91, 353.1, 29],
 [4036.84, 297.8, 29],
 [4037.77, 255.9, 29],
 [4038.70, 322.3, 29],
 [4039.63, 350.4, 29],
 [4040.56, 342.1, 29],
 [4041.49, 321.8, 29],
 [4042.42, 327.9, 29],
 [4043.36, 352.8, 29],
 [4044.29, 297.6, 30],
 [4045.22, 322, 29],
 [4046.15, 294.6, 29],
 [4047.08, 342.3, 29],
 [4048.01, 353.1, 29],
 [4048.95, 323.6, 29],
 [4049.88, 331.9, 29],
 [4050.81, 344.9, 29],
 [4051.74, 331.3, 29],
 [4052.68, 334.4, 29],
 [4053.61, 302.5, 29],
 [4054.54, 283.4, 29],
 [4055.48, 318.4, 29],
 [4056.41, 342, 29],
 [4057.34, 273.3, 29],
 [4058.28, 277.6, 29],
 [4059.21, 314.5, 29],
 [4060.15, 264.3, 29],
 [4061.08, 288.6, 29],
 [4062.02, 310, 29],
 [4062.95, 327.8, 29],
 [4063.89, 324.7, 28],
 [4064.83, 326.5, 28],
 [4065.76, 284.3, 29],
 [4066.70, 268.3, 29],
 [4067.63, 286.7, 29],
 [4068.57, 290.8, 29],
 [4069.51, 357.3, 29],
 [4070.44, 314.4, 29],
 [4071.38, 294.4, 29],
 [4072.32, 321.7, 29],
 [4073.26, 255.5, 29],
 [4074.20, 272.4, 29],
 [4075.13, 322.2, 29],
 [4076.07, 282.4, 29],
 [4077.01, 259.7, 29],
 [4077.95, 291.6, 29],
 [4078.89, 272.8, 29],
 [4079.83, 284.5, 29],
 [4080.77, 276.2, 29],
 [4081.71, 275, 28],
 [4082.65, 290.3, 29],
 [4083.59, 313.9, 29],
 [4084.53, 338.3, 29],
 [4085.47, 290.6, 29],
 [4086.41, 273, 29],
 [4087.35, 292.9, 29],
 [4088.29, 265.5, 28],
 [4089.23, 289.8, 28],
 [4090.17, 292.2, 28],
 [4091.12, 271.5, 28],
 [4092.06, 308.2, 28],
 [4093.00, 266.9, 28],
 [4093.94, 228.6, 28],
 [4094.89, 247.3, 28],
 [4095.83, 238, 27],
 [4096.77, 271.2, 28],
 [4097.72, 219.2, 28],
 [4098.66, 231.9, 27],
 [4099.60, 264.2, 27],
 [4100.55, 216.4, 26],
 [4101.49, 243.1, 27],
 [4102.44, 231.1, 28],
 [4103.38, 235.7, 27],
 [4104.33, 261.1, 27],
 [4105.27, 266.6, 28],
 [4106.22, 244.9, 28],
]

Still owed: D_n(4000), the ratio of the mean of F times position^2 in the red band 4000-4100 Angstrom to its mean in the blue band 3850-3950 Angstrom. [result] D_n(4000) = 1.3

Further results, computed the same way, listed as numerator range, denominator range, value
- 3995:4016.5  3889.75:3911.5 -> 1.39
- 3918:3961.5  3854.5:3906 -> 1.08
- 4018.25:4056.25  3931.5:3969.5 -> 1.38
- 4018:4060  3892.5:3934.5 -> 1.31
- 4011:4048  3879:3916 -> 1.45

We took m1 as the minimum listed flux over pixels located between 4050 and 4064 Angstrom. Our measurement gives 264.3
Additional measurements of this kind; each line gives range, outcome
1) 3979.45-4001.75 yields 254.5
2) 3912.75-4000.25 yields 128.8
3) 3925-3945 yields 179.9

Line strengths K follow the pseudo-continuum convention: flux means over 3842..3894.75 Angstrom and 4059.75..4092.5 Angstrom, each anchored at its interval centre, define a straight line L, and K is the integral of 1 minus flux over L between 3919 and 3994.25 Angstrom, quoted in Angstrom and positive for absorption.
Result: 4.7 Angstrom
